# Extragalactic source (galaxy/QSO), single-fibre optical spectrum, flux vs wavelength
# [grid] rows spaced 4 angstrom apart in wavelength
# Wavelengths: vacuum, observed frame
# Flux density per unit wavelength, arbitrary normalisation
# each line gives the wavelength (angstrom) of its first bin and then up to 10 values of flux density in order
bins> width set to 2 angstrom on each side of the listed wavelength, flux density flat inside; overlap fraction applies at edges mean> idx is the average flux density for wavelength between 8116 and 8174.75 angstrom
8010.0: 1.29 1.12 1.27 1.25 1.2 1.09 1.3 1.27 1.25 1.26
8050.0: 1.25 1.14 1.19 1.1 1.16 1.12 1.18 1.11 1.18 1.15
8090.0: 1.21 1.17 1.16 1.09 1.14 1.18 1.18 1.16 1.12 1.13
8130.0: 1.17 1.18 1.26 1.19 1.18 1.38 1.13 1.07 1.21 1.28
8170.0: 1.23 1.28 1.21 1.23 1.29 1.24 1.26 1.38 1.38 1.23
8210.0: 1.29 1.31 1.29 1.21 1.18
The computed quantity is 1.2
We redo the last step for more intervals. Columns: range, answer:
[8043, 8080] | 1.17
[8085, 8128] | 1.15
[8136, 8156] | 1.23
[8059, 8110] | 1.15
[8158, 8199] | 1.25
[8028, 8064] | 1.21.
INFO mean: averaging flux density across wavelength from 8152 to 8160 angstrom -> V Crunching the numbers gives 1.1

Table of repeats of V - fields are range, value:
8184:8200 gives 1.29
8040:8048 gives 1.25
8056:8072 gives 1.14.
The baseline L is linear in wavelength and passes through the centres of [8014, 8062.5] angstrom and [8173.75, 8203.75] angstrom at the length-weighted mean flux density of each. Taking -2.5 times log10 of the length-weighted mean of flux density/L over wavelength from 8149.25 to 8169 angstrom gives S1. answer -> 0.06 mag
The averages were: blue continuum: 1.21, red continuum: 1.28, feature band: 1.2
